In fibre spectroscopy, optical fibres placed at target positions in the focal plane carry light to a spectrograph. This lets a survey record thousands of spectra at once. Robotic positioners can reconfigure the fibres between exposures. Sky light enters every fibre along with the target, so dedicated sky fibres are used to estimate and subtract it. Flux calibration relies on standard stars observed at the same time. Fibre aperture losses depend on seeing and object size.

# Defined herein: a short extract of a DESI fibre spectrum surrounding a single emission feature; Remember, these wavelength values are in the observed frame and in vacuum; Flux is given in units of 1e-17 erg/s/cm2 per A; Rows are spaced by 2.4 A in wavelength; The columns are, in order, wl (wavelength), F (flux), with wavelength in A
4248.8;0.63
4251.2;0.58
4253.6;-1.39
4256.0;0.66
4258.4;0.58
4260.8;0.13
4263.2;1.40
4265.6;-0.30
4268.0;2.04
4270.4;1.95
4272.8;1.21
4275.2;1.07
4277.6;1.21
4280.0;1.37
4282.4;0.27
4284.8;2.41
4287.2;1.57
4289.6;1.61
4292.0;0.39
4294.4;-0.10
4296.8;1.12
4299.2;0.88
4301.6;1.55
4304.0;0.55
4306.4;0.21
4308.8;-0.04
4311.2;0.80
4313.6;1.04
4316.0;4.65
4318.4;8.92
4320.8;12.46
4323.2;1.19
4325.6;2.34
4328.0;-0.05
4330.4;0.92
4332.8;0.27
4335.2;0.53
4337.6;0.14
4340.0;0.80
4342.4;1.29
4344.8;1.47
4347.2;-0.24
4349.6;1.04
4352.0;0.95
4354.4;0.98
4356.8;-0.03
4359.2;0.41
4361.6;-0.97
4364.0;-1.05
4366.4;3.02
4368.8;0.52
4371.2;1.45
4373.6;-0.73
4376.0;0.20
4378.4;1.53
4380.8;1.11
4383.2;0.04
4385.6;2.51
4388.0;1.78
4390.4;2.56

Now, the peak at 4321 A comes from [O II]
